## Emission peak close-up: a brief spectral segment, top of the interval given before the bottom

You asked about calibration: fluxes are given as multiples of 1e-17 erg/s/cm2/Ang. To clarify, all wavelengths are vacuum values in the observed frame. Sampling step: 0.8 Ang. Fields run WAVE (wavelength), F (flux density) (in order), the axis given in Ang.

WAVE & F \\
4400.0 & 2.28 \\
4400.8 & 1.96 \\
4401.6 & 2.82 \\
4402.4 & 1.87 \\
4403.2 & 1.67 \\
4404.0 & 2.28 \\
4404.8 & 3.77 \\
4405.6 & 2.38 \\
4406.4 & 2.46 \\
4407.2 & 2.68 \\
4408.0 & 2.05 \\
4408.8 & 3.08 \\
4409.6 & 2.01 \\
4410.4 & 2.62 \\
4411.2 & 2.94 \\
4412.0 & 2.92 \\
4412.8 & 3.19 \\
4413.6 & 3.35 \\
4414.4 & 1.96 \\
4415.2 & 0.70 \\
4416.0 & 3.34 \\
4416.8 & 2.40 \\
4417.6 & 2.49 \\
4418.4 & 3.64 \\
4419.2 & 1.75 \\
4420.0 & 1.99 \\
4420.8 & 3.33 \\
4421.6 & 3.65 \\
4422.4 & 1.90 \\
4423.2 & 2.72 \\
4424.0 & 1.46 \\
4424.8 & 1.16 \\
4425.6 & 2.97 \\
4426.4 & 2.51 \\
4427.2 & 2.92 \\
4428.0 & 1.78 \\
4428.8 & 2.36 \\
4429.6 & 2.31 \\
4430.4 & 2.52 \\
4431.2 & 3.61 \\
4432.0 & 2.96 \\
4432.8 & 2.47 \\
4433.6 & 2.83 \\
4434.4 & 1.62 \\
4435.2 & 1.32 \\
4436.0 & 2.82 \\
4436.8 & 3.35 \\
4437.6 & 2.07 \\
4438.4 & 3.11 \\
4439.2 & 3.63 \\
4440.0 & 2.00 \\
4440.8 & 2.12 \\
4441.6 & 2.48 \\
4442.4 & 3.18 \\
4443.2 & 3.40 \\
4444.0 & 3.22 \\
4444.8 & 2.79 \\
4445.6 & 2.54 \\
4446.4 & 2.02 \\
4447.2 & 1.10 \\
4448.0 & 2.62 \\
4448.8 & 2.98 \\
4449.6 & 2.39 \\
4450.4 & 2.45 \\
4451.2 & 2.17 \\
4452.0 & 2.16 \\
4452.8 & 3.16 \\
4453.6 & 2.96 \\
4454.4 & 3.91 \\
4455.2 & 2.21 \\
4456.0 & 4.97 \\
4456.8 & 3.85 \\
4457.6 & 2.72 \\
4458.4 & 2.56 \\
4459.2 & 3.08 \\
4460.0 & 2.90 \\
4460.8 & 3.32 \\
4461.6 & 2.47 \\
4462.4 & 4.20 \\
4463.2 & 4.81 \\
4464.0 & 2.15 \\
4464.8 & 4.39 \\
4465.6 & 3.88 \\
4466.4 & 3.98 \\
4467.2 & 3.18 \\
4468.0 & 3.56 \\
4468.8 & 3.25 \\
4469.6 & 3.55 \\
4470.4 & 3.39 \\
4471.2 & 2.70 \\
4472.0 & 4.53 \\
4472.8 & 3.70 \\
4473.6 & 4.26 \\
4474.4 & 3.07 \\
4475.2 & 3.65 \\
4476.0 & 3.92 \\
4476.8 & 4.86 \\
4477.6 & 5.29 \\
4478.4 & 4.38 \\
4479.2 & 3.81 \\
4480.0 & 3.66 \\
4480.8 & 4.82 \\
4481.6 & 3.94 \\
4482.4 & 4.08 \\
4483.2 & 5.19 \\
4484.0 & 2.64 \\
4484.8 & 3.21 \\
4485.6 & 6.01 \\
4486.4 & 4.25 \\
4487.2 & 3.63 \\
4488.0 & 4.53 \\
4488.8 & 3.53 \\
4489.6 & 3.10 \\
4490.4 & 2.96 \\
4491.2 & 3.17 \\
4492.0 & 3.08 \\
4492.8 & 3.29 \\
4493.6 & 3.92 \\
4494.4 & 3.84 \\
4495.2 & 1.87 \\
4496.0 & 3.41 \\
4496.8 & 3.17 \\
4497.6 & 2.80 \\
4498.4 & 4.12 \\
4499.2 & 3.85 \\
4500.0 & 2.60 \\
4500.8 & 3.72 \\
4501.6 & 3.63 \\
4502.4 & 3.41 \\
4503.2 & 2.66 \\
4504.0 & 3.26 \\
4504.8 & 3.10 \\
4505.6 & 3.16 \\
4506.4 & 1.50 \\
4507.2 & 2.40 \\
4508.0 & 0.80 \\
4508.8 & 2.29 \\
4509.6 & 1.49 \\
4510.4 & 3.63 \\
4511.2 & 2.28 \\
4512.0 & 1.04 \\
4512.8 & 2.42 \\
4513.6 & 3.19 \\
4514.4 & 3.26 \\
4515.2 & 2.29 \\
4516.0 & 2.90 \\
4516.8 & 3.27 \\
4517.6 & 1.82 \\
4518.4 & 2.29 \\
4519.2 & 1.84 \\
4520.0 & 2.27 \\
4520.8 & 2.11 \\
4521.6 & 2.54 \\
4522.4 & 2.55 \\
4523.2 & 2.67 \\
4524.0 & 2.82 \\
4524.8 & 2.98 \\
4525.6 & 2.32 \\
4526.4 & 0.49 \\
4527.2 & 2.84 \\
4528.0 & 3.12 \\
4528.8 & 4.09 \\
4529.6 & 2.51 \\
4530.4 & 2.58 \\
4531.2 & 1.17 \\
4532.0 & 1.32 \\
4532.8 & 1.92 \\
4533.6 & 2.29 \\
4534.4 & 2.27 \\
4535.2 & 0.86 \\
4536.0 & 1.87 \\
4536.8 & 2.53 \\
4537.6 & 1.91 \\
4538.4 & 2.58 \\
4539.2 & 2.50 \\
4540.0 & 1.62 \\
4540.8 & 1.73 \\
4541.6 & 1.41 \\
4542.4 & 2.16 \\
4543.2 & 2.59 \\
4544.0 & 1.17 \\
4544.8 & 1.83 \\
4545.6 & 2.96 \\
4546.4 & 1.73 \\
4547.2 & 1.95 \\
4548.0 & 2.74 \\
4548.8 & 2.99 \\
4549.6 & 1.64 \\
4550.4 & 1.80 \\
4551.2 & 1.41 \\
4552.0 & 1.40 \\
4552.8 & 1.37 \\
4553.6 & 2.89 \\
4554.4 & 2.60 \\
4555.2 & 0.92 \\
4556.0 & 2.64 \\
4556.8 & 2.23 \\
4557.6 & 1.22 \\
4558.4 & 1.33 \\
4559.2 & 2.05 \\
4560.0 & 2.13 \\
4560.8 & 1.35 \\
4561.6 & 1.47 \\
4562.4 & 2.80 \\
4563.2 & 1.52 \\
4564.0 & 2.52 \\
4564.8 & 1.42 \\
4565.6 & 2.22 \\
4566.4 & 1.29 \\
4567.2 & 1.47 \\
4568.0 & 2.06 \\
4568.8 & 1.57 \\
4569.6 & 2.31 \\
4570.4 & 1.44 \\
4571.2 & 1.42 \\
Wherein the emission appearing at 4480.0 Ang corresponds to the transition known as C IV 1549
